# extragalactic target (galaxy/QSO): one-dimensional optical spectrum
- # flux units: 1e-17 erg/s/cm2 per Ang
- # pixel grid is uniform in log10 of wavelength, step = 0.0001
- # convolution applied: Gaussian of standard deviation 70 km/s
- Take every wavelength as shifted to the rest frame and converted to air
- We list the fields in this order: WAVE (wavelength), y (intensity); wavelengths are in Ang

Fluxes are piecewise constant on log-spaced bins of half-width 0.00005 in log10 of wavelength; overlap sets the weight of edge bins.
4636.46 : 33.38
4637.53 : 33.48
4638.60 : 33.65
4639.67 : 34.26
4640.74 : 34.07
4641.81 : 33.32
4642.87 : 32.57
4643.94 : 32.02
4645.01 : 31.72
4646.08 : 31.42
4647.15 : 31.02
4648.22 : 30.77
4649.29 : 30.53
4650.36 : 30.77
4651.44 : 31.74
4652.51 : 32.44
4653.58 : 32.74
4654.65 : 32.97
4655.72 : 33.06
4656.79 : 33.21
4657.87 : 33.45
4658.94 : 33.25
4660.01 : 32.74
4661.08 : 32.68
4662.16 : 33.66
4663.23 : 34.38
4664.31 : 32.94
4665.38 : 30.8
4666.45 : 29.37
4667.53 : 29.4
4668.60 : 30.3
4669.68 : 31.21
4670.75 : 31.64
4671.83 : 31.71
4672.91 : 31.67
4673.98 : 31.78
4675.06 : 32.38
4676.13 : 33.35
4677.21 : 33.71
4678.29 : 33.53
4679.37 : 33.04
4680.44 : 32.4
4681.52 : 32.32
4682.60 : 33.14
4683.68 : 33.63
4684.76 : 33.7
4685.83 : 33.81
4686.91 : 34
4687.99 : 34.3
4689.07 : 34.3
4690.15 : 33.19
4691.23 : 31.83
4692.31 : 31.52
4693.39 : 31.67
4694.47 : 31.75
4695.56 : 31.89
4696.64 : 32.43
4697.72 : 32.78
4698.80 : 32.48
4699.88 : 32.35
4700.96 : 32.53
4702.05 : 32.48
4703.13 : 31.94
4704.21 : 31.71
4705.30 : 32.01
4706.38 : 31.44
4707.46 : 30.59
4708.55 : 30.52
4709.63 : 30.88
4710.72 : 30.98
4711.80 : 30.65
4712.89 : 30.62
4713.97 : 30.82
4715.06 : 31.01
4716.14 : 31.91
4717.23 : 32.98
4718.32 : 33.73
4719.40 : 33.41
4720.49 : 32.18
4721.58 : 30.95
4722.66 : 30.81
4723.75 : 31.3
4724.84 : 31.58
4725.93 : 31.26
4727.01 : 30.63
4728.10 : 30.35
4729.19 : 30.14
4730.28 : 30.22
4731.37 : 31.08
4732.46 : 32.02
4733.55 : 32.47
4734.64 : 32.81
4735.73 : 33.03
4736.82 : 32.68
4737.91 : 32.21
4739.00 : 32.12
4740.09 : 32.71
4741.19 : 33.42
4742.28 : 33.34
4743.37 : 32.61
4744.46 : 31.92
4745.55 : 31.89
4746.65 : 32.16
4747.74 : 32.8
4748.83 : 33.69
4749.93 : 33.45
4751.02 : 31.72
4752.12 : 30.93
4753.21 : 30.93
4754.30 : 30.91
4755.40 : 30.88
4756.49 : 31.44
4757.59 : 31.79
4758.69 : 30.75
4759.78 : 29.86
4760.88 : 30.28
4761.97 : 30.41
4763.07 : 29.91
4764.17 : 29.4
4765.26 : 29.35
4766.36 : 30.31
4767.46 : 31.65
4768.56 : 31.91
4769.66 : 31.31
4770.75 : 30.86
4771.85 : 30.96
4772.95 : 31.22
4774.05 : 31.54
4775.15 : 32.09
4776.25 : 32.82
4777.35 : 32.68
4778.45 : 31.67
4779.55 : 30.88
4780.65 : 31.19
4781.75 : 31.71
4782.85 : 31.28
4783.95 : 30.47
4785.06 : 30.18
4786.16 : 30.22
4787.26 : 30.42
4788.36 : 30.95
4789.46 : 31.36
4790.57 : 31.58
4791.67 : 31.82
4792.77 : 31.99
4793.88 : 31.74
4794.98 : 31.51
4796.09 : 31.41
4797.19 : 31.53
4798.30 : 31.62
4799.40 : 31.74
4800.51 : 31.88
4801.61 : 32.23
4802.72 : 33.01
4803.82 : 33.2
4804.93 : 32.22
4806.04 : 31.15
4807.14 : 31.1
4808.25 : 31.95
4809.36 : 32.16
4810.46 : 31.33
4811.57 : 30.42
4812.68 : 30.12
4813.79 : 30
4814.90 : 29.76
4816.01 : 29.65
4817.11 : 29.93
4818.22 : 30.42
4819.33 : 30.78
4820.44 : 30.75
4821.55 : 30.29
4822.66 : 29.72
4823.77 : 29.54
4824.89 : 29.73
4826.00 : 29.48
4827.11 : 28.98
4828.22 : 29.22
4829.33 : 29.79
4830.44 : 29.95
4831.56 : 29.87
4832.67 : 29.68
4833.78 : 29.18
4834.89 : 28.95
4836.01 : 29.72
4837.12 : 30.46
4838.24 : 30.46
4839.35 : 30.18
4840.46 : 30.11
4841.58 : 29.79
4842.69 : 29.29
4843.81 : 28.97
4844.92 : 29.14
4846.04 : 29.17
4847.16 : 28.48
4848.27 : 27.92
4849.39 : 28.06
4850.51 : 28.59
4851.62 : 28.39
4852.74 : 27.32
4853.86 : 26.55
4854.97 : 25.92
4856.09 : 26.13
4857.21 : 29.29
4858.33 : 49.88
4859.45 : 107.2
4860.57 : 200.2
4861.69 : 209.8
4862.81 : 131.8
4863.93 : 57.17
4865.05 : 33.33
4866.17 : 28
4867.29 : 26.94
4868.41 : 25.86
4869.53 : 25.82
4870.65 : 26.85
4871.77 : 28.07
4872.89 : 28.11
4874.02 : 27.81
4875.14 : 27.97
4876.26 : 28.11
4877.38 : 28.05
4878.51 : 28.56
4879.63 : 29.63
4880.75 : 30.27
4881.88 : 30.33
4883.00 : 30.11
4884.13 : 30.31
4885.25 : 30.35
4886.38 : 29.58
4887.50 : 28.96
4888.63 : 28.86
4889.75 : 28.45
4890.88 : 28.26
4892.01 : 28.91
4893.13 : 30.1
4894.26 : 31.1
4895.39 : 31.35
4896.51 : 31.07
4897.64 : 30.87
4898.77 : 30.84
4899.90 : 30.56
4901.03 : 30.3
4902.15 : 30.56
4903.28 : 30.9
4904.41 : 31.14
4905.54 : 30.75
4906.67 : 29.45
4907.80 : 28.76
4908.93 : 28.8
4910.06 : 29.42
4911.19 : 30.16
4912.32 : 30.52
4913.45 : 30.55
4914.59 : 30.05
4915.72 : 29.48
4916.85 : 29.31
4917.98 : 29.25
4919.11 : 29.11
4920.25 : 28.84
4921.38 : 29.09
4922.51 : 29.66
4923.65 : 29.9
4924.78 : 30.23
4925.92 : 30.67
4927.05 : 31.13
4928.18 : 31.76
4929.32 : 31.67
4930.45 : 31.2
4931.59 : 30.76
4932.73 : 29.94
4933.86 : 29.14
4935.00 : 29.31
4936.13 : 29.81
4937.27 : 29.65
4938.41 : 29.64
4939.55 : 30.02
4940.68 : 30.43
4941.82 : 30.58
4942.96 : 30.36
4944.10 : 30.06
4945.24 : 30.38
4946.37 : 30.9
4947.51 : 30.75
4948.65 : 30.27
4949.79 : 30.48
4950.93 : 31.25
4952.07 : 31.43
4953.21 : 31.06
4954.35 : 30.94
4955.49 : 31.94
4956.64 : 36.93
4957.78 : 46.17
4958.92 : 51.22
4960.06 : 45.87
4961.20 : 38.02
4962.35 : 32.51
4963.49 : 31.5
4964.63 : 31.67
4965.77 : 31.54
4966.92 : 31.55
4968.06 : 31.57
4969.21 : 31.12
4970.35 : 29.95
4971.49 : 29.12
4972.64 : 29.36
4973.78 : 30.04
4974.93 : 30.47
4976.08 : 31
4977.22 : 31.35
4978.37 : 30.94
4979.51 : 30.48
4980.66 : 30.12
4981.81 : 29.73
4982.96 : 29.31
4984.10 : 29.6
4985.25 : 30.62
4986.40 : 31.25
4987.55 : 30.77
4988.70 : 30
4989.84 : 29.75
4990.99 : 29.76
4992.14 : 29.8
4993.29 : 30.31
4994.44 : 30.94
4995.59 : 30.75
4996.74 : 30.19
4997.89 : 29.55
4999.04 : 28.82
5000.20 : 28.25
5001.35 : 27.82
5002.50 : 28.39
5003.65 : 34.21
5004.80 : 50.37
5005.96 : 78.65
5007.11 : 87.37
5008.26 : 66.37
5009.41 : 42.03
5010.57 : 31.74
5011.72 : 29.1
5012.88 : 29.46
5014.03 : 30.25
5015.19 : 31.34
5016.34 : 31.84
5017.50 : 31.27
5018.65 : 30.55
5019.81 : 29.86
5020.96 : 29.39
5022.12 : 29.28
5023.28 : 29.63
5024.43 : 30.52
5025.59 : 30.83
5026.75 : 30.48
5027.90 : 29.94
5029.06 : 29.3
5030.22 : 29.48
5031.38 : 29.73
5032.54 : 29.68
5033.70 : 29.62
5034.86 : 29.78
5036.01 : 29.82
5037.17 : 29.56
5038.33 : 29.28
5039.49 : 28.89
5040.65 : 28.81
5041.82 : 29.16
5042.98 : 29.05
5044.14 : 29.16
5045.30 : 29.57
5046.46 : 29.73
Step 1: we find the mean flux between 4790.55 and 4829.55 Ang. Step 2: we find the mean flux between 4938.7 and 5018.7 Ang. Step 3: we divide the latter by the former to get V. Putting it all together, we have 1.10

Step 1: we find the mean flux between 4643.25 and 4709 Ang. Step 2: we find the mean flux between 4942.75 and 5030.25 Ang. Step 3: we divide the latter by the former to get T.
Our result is 1.04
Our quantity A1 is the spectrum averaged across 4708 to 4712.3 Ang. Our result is 30.7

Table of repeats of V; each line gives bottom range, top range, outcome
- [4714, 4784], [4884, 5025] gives 1.02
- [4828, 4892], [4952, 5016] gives 0.89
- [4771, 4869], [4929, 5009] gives 0.92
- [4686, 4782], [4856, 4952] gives 1.15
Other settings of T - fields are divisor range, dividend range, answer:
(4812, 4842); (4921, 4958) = 1.04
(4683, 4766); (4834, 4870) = 1.47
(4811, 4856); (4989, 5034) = 1.18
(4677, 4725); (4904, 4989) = 0.97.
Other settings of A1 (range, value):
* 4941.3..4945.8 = 30.3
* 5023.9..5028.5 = 30.4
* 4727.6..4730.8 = 30.2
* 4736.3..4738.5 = 32.5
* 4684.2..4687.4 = 33.9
